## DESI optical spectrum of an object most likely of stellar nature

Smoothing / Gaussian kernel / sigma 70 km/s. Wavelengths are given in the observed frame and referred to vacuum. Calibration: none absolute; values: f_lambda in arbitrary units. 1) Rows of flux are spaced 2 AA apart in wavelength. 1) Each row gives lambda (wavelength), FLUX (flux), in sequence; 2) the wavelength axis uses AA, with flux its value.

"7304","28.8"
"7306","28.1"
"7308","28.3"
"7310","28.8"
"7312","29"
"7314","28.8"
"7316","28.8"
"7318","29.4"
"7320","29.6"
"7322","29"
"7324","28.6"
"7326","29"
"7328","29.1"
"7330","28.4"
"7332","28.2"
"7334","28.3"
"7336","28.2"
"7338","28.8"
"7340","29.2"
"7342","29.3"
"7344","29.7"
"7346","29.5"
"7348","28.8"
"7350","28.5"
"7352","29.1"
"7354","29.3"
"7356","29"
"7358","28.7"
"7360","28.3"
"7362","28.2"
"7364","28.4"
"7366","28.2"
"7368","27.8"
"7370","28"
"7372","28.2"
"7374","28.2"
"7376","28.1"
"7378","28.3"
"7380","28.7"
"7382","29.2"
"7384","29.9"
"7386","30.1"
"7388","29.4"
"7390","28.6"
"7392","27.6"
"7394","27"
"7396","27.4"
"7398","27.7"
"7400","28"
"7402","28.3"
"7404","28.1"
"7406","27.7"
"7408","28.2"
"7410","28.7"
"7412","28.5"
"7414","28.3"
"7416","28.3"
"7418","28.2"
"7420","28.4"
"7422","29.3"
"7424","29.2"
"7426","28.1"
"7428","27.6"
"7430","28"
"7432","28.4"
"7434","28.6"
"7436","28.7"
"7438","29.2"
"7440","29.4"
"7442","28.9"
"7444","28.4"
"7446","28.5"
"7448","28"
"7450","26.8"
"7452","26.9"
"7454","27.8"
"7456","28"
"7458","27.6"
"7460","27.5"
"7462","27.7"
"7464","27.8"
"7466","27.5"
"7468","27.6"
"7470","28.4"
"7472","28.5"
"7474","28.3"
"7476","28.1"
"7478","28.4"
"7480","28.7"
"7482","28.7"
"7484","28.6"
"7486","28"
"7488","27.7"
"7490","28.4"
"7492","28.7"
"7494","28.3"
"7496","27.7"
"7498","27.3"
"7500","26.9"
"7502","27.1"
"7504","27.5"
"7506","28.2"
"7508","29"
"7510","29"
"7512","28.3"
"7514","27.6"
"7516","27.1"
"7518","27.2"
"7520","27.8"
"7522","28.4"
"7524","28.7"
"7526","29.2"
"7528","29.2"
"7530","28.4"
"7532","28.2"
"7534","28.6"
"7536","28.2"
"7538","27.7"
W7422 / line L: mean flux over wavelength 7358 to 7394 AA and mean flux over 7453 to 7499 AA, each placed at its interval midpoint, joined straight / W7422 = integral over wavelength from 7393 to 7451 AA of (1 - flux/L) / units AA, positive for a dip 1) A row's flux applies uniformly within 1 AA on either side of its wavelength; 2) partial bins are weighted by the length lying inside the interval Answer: 0.0 AA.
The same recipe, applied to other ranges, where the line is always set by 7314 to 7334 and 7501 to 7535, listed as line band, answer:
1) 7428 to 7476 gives 0.56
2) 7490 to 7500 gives 0.13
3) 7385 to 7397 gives 0.12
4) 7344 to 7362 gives -0.09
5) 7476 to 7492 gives -0.02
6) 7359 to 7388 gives 0.13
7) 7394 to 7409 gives 0.39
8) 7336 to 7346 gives -0.13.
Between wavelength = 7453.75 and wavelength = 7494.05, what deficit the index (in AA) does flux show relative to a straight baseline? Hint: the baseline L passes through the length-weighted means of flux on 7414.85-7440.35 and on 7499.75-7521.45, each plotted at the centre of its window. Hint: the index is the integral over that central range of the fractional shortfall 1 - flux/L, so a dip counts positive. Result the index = 0.1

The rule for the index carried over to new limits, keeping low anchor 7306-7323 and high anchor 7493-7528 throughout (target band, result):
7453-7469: 0.3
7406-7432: 0.0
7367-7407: 0.4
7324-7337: 0.1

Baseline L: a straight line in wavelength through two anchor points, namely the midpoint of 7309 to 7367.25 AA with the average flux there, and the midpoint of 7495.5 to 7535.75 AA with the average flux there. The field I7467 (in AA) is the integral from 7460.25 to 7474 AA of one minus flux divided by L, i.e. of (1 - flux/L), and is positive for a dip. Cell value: 0.2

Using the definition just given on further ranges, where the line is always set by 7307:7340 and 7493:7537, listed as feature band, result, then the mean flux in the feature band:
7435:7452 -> 0.0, 28.4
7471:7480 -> 0.0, 28.4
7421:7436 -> 0.0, 28.5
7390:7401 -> 0.3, 27.6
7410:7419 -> 0.0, 28.4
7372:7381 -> 0.1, 28.3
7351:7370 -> 0.1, 28.5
